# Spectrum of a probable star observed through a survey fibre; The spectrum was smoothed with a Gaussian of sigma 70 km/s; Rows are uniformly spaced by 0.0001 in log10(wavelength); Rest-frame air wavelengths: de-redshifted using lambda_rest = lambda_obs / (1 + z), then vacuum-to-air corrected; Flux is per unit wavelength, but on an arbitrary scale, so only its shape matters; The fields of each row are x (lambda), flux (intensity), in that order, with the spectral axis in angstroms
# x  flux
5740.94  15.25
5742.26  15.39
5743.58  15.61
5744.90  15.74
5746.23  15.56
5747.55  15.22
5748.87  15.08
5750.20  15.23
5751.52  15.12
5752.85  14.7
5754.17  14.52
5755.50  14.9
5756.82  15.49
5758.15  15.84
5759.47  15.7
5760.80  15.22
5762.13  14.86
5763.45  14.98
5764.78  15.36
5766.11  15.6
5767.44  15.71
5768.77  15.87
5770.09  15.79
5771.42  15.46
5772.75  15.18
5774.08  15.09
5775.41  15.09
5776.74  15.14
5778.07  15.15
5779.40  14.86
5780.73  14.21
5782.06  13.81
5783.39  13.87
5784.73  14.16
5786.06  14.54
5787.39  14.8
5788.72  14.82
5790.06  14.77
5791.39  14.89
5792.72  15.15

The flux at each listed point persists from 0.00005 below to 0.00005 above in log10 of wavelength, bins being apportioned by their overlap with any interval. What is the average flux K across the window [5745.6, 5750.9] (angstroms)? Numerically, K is 15.3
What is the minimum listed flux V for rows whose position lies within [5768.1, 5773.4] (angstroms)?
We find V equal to 15.18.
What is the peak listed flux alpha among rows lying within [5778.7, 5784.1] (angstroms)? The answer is 14.86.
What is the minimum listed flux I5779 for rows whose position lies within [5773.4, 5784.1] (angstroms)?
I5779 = 13.81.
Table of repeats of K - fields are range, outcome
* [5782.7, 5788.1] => 14.3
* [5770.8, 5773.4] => 15.3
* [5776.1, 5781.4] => 14.8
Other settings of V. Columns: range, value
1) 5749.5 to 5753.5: 14.7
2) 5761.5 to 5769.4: 14.86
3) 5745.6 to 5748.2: 15.22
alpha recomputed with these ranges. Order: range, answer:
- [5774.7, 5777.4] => 15.14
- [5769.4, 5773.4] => 15.79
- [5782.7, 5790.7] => 14.82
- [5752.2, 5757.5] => 15.49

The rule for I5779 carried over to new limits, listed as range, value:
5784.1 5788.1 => 14.16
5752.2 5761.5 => 14.52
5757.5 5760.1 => 15.7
